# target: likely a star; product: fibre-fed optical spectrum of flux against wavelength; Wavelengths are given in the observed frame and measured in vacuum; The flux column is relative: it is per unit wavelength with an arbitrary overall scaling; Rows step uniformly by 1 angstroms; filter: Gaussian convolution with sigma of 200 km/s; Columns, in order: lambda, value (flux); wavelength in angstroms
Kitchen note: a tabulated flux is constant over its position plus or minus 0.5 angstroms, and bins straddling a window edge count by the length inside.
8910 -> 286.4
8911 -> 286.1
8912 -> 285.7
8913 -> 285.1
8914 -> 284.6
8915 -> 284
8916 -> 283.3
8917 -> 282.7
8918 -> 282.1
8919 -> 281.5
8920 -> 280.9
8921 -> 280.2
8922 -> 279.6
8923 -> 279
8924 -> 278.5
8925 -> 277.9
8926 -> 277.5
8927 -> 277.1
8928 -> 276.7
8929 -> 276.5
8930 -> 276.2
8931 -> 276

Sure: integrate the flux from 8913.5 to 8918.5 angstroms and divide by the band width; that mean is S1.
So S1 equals 283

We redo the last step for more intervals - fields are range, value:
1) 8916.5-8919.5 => 282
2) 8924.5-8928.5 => 277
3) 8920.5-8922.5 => 280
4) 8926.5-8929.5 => 277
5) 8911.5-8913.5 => 285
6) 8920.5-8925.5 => 279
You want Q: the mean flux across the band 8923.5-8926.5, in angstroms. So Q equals 278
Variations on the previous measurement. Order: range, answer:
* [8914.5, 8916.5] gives 284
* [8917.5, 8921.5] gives 281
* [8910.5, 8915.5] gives 285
